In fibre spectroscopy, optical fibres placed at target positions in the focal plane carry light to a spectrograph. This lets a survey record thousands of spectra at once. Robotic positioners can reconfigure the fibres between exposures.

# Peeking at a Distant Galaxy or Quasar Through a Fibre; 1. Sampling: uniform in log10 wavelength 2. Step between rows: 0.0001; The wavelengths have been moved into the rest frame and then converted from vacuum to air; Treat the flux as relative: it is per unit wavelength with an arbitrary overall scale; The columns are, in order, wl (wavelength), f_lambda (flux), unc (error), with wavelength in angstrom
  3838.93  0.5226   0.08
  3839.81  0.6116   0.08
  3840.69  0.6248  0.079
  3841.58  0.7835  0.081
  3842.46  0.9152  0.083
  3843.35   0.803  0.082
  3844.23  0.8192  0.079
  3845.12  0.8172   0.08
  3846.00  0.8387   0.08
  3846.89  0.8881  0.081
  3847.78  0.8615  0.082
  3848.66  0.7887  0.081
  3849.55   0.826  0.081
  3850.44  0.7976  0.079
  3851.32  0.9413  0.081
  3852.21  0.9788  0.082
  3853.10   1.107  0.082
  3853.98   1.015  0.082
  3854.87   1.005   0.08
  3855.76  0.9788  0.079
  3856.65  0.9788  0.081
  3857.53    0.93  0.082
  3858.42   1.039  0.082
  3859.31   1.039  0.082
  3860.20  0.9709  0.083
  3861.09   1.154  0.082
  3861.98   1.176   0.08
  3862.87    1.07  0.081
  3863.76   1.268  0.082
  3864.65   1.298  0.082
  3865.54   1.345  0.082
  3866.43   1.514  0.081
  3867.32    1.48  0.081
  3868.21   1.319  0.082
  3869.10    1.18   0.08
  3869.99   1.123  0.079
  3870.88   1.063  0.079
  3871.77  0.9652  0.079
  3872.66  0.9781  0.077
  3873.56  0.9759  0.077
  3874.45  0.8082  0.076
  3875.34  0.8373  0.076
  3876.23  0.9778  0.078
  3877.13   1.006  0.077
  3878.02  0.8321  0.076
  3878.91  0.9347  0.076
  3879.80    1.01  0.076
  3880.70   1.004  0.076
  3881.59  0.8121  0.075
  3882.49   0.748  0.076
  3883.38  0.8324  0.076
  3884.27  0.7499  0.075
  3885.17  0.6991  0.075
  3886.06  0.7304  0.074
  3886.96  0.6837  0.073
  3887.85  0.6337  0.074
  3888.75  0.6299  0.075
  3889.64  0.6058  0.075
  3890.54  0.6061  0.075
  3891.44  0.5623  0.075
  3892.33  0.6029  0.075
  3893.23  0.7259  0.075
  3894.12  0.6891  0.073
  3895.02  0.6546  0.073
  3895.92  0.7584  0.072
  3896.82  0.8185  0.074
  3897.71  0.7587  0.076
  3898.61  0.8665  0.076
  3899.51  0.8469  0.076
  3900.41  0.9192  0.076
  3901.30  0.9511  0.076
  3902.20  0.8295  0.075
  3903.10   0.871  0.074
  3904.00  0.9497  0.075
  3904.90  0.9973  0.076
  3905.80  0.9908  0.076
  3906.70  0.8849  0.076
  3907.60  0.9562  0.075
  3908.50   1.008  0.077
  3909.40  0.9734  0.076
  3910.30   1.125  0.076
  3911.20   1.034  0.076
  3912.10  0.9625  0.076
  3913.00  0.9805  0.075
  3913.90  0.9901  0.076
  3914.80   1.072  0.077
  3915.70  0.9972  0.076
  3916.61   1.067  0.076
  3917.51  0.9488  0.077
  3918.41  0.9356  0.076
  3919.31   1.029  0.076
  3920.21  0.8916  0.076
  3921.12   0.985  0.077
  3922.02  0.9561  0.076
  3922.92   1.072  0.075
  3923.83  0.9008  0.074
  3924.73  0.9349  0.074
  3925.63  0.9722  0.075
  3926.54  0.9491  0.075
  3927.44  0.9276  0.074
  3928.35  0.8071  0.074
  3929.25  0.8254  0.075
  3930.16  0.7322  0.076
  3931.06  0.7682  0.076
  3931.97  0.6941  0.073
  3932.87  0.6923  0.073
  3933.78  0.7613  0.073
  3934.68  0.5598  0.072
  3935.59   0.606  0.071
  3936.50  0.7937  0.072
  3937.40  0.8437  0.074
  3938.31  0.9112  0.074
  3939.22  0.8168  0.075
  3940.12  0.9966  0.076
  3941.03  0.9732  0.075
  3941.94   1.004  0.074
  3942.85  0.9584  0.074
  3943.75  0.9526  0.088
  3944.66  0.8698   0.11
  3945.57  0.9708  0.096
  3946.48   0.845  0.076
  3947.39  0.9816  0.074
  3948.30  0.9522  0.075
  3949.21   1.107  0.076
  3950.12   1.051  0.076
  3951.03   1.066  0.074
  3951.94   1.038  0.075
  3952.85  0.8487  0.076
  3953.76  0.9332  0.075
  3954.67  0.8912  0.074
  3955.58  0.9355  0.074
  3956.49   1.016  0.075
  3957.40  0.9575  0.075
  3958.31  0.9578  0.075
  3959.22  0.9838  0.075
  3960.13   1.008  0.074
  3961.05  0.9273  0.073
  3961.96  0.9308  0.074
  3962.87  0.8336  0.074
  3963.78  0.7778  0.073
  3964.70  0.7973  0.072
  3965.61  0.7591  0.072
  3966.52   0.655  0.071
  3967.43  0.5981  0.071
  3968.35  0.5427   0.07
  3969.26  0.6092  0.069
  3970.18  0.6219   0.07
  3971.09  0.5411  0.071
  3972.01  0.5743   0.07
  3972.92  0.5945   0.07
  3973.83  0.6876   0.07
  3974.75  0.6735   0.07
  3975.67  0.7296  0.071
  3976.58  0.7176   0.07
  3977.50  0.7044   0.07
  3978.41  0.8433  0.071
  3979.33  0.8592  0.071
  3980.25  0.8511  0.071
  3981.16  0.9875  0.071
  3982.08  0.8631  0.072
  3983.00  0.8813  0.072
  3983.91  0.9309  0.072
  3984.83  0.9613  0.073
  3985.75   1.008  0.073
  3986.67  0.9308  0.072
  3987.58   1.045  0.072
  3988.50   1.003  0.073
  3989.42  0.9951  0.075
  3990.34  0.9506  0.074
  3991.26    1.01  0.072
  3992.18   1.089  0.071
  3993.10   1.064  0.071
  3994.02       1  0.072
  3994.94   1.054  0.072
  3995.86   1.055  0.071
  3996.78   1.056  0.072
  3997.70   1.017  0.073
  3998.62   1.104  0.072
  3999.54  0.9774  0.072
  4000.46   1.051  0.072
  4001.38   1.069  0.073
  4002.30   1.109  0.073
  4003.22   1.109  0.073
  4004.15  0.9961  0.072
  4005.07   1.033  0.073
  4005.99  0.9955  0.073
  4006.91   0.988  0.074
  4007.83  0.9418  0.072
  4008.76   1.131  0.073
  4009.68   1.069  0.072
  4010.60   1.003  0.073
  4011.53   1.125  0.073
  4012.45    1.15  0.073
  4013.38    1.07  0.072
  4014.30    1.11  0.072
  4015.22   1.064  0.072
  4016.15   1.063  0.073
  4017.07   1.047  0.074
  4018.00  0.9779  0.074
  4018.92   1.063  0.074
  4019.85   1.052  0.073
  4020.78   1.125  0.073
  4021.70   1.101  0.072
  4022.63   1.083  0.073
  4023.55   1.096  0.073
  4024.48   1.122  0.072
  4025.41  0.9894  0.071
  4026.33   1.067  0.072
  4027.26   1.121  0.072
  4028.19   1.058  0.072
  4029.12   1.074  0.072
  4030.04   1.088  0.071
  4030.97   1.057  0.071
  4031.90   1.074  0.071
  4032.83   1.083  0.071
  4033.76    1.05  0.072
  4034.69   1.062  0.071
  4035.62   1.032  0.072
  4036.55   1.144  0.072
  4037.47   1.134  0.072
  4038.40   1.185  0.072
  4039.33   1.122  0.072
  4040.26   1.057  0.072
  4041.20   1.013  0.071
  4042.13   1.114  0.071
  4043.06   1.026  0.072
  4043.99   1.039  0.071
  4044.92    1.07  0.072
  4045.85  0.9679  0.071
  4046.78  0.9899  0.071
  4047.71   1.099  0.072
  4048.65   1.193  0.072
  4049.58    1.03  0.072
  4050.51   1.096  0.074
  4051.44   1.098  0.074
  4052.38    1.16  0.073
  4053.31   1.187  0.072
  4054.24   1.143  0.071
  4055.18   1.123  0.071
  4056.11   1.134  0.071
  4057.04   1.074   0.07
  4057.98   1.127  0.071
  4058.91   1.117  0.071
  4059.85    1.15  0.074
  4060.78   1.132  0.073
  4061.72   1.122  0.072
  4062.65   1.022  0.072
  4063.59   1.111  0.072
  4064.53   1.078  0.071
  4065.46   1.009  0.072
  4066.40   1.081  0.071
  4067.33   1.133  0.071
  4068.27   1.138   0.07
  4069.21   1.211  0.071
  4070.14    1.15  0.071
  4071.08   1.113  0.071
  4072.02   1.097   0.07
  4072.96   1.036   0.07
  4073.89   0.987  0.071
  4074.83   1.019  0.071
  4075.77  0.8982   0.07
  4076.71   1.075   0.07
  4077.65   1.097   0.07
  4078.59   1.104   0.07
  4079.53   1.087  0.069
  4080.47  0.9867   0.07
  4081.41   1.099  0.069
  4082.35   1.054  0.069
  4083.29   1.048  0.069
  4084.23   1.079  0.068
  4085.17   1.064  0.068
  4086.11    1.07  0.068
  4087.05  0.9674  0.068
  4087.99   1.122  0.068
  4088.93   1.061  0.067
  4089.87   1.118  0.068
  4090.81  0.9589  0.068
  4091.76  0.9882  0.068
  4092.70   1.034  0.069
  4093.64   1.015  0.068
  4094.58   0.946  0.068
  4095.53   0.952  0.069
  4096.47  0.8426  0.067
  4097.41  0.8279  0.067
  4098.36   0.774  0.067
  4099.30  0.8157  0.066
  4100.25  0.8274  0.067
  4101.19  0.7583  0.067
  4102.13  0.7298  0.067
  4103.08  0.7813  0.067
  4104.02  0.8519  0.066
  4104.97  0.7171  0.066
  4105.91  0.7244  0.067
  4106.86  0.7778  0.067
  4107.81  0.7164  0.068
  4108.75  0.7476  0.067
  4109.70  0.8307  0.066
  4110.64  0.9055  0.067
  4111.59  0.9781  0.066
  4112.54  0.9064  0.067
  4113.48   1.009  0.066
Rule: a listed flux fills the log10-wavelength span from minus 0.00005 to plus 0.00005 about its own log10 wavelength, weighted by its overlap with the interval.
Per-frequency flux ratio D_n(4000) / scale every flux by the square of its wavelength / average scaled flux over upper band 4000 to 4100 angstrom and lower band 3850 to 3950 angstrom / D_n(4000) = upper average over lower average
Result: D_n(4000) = 1.2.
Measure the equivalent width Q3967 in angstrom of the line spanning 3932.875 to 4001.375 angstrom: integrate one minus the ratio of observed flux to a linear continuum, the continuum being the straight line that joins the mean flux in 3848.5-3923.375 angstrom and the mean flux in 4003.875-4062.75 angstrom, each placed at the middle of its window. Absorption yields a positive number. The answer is 8.98 angstrom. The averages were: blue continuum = 0.942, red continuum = 1.08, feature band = 0.885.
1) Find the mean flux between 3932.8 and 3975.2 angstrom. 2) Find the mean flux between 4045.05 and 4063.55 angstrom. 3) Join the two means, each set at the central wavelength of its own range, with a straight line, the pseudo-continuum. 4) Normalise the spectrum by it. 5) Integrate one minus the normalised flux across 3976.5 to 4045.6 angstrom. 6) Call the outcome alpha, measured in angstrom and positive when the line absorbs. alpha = -3.1 angstrom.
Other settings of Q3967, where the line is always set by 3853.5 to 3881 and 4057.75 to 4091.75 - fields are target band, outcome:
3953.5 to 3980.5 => 7.3 angstrom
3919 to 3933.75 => 2.7 angstrom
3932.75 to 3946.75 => 2.9 angstrom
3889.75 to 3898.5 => 3.1 angstrom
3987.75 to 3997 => 0.4 angstrom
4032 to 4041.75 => -0.1 angstrom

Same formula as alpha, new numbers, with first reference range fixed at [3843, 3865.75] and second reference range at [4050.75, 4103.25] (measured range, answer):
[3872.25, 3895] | 4.8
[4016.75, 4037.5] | -1.0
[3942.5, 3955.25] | 0.6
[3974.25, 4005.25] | 1.7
